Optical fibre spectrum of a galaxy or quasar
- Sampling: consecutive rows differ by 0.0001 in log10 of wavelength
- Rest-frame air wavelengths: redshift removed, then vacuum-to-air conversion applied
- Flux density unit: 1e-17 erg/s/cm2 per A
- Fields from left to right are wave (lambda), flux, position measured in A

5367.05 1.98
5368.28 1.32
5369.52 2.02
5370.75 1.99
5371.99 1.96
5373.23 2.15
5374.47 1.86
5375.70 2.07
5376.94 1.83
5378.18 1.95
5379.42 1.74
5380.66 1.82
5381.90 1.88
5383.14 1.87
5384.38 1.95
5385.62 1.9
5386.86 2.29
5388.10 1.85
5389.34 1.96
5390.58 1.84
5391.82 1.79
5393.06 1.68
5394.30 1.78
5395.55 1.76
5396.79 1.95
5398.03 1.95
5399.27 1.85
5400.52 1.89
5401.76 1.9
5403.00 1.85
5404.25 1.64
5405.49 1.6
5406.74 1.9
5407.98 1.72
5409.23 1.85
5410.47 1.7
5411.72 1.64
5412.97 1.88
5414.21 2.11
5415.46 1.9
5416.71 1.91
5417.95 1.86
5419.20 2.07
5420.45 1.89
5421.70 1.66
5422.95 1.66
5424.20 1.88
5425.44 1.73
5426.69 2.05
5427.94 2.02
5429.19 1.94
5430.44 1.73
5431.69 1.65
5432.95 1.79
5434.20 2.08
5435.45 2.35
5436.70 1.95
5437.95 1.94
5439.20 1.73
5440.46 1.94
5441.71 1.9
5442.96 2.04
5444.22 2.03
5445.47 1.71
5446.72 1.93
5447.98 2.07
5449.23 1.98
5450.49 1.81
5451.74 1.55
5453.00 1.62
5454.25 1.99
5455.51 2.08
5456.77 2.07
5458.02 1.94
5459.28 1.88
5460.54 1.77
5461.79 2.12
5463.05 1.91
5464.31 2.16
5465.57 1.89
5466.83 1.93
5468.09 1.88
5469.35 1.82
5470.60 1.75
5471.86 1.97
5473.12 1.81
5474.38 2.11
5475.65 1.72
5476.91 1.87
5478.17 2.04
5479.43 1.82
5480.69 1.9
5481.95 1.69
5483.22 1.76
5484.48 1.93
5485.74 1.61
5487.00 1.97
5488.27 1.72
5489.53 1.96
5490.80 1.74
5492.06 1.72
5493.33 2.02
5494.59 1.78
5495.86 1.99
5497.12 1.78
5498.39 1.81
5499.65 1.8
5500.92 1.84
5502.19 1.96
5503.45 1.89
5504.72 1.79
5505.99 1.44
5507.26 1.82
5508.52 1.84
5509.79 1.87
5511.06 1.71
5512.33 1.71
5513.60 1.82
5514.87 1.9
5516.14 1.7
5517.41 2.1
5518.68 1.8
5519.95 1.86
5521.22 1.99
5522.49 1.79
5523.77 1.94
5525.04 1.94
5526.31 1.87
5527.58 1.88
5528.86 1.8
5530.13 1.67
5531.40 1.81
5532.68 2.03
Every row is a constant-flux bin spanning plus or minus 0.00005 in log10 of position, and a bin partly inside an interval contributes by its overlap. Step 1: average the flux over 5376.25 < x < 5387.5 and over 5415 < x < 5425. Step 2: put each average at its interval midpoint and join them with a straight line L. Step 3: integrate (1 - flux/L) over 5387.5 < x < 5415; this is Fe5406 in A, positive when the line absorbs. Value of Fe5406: 0.9 A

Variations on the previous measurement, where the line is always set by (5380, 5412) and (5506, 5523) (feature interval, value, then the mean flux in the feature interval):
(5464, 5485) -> -0.6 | 1.88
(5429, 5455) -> -0.8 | 1.89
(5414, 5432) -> -0.3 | 1.87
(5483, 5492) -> 0.1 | 1.81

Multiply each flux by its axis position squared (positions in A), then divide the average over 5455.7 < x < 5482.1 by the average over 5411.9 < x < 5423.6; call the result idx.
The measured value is 1.0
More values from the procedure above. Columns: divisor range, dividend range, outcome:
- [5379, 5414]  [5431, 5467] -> 1.07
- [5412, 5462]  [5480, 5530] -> 0.99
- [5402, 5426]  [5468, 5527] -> 1.05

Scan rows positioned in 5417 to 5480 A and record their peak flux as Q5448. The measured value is 2.35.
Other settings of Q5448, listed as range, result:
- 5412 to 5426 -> 2.11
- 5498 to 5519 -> 2.1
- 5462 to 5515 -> 2.16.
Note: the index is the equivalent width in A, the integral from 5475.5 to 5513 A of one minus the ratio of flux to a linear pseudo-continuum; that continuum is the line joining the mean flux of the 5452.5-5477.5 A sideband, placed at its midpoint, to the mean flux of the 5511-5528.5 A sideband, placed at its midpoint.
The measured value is 1.4 A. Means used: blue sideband 1.92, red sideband 1.86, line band 1.82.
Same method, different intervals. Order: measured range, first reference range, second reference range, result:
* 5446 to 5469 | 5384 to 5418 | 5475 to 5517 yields -1.1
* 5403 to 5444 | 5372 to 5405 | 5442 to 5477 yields 0.6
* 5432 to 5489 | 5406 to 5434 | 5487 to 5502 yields -1.7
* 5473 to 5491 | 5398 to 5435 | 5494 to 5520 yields -0.2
